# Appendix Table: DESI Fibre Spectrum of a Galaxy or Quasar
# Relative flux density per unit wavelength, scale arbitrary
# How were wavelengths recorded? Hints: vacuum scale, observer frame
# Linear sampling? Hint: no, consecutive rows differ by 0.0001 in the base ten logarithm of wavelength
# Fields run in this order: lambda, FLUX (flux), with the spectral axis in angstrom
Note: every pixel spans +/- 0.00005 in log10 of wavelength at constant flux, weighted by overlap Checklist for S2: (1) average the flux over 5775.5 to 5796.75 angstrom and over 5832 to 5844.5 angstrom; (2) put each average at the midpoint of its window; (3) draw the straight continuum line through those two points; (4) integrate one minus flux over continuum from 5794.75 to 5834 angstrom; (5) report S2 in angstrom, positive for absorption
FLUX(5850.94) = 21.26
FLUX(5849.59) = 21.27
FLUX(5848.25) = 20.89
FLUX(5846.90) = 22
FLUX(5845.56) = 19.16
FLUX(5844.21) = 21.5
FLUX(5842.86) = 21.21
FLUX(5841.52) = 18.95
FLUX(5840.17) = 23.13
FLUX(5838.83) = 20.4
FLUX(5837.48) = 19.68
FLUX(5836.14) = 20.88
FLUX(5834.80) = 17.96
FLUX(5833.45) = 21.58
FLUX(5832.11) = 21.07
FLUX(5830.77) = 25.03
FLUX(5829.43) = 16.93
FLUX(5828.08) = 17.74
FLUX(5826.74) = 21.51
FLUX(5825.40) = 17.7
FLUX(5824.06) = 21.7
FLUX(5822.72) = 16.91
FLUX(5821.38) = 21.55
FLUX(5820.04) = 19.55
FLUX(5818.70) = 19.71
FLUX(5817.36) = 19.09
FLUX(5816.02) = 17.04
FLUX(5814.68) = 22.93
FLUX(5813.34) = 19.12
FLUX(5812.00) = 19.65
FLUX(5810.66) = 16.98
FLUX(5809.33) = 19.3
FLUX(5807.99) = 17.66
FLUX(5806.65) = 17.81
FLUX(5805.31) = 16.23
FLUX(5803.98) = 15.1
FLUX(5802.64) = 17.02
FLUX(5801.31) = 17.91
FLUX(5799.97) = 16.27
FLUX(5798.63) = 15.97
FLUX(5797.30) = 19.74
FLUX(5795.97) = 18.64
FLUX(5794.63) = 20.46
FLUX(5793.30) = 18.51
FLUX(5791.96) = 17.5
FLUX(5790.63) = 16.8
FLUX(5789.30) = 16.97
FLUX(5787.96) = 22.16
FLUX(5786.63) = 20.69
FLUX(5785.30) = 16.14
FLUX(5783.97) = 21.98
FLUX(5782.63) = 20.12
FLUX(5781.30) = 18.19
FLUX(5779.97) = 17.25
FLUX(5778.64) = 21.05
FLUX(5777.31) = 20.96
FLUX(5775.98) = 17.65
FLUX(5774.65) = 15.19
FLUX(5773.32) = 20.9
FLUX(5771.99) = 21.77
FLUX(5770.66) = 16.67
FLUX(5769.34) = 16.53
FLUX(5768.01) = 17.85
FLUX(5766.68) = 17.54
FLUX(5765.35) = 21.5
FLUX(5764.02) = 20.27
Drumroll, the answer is 2.01 angstrom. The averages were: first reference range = 19.1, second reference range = 20.6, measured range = 18.9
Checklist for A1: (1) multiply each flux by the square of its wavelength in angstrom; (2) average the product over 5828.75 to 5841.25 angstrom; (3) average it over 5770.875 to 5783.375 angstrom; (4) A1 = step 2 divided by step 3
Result 1.10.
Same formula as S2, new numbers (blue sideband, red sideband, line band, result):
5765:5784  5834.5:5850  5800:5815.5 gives 1.3 angstrom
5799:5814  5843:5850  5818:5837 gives -0.6 angstrom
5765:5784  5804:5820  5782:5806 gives 0.6 angstrom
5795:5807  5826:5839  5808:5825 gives -0.6 angstrom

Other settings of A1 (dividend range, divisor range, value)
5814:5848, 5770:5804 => 1.10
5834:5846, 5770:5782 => 1.10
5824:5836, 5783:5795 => 1.07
